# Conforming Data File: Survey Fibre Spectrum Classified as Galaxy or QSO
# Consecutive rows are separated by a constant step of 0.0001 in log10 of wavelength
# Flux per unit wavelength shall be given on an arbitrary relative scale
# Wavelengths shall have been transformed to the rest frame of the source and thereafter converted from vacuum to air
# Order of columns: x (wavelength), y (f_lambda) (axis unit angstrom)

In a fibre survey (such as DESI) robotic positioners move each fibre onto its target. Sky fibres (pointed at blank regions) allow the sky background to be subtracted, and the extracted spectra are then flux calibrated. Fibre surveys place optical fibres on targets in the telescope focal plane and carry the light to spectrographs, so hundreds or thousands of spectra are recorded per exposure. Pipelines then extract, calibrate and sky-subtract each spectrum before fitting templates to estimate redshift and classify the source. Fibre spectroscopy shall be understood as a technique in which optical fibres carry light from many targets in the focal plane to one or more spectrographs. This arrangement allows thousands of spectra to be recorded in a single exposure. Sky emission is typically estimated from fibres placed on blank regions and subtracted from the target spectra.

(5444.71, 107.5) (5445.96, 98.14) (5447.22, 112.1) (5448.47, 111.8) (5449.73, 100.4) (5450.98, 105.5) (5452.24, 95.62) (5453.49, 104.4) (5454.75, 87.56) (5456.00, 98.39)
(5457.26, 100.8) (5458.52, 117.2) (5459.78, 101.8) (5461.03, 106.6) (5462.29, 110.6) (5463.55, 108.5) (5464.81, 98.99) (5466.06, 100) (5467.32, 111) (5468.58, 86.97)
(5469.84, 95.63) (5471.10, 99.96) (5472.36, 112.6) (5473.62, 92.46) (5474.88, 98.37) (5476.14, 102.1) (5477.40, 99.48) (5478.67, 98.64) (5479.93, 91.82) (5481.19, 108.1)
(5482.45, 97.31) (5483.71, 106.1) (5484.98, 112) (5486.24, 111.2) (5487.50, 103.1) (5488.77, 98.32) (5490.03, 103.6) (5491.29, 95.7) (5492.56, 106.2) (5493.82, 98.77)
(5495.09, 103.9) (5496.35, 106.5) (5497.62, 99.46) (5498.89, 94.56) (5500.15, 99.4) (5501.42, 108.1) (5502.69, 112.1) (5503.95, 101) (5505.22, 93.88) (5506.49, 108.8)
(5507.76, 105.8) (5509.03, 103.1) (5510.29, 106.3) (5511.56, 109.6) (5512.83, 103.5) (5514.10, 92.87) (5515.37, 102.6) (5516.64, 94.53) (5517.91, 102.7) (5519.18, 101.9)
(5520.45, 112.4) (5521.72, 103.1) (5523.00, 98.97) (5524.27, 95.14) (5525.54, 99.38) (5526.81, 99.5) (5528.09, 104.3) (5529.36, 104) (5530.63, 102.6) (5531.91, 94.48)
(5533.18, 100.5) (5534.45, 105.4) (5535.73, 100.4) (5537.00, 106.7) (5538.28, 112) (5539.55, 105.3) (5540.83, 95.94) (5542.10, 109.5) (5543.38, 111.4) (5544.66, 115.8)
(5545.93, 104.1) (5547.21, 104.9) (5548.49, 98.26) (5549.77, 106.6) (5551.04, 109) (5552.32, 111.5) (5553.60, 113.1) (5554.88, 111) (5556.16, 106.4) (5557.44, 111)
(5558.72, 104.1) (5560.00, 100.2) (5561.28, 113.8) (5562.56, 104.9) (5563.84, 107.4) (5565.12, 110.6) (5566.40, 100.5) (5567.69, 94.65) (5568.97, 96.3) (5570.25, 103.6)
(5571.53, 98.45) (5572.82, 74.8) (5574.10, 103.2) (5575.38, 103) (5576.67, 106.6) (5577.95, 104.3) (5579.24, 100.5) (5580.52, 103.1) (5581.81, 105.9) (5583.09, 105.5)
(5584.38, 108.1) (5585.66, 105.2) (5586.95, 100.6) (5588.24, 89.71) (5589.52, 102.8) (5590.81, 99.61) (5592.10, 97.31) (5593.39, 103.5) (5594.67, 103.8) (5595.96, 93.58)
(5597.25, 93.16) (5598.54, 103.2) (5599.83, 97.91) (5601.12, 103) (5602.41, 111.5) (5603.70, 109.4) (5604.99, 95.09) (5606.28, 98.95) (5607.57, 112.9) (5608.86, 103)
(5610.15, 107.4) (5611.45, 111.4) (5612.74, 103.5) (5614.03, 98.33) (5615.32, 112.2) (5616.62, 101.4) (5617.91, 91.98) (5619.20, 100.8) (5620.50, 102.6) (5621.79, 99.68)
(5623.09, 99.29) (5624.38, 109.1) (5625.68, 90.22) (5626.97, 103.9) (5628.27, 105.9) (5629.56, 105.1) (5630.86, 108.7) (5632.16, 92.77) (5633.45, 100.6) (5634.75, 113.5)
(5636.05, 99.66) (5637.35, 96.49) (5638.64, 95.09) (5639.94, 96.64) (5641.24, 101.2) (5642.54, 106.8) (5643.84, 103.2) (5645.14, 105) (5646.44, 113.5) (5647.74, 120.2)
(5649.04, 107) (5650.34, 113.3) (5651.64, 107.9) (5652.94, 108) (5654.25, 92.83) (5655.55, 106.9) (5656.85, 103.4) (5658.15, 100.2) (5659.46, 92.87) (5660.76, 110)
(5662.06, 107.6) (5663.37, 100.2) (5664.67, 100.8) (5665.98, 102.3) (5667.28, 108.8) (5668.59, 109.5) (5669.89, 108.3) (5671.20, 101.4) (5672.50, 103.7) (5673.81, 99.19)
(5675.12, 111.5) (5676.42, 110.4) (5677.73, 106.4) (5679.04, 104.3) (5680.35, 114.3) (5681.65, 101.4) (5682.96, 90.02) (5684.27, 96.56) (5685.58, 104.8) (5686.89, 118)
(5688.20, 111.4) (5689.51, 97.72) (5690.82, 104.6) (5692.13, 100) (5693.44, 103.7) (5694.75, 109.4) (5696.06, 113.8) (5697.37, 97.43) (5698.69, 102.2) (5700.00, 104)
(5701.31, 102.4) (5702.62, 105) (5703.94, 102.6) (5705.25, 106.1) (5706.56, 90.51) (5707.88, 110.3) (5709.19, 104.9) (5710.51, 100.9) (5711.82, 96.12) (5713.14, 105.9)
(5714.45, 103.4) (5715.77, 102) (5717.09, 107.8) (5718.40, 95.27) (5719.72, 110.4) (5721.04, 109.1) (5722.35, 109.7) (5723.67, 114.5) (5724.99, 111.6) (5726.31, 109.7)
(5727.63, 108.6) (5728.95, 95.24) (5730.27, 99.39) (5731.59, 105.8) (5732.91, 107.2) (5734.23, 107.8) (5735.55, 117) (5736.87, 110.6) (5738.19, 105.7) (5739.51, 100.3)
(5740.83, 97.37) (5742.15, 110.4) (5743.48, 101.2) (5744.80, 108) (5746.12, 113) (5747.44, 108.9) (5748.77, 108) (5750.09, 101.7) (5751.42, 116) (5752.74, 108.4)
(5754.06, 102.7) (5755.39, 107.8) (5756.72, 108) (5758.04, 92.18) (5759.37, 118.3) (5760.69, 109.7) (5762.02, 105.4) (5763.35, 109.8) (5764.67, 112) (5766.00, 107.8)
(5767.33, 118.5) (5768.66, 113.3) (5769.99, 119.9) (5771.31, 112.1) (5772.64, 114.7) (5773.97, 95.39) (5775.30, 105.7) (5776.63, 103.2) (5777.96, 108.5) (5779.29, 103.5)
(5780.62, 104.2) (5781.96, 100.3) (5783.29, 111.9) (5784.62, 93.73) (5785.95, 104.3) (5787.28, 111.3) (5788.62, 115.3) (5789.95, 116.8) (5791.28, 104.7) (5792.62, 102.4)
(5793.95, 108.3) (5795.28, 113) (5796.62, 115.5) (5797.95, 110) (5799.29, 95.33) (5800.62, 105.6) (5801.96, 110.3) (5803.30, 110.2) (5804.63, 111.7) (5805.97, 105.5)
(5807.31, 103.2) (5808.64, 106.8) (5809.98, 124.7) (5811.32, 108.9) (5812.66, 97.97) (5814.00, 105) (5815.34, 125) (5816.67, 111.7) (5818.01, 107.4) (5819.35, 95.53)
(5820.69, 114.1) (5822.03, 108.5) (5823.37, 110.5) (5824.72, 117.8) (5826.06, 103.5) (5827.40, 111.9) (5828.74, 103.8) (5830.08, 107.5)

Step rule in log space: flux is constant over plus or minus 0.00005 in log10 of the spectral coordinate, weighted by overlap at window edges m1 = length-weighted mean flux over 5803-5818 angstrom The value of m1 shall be 110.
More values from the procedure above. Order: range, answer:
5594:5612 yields 103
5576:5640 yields 102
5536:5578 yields 105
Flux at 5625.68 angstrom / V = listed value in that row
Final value 90.22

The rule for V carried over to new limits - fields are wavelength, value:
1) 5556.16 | 106.4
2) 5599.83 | 97.91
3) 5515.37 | 102.6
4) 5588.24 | 89.71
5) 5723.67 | 114.5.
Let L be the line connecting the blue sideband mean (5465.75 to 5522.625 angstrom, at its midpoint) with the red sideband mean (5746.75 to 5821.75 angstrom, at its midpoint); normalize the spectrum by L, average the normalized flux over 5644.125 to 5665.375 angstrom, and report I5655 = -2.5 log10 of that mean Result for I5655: 0.00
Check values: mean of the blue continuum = 102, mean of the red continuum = 108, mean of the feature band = 106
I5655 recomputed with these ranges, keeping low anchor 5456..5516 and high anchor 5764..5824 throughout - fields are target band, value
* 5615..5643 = 0.04 mag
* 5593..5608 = 0.03 mag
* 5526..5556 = -0.02 mag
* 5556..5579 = 0.02 mag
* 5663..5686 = 0.02 mag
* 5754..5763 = 0.01 mag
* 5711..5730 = 0.02 mag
